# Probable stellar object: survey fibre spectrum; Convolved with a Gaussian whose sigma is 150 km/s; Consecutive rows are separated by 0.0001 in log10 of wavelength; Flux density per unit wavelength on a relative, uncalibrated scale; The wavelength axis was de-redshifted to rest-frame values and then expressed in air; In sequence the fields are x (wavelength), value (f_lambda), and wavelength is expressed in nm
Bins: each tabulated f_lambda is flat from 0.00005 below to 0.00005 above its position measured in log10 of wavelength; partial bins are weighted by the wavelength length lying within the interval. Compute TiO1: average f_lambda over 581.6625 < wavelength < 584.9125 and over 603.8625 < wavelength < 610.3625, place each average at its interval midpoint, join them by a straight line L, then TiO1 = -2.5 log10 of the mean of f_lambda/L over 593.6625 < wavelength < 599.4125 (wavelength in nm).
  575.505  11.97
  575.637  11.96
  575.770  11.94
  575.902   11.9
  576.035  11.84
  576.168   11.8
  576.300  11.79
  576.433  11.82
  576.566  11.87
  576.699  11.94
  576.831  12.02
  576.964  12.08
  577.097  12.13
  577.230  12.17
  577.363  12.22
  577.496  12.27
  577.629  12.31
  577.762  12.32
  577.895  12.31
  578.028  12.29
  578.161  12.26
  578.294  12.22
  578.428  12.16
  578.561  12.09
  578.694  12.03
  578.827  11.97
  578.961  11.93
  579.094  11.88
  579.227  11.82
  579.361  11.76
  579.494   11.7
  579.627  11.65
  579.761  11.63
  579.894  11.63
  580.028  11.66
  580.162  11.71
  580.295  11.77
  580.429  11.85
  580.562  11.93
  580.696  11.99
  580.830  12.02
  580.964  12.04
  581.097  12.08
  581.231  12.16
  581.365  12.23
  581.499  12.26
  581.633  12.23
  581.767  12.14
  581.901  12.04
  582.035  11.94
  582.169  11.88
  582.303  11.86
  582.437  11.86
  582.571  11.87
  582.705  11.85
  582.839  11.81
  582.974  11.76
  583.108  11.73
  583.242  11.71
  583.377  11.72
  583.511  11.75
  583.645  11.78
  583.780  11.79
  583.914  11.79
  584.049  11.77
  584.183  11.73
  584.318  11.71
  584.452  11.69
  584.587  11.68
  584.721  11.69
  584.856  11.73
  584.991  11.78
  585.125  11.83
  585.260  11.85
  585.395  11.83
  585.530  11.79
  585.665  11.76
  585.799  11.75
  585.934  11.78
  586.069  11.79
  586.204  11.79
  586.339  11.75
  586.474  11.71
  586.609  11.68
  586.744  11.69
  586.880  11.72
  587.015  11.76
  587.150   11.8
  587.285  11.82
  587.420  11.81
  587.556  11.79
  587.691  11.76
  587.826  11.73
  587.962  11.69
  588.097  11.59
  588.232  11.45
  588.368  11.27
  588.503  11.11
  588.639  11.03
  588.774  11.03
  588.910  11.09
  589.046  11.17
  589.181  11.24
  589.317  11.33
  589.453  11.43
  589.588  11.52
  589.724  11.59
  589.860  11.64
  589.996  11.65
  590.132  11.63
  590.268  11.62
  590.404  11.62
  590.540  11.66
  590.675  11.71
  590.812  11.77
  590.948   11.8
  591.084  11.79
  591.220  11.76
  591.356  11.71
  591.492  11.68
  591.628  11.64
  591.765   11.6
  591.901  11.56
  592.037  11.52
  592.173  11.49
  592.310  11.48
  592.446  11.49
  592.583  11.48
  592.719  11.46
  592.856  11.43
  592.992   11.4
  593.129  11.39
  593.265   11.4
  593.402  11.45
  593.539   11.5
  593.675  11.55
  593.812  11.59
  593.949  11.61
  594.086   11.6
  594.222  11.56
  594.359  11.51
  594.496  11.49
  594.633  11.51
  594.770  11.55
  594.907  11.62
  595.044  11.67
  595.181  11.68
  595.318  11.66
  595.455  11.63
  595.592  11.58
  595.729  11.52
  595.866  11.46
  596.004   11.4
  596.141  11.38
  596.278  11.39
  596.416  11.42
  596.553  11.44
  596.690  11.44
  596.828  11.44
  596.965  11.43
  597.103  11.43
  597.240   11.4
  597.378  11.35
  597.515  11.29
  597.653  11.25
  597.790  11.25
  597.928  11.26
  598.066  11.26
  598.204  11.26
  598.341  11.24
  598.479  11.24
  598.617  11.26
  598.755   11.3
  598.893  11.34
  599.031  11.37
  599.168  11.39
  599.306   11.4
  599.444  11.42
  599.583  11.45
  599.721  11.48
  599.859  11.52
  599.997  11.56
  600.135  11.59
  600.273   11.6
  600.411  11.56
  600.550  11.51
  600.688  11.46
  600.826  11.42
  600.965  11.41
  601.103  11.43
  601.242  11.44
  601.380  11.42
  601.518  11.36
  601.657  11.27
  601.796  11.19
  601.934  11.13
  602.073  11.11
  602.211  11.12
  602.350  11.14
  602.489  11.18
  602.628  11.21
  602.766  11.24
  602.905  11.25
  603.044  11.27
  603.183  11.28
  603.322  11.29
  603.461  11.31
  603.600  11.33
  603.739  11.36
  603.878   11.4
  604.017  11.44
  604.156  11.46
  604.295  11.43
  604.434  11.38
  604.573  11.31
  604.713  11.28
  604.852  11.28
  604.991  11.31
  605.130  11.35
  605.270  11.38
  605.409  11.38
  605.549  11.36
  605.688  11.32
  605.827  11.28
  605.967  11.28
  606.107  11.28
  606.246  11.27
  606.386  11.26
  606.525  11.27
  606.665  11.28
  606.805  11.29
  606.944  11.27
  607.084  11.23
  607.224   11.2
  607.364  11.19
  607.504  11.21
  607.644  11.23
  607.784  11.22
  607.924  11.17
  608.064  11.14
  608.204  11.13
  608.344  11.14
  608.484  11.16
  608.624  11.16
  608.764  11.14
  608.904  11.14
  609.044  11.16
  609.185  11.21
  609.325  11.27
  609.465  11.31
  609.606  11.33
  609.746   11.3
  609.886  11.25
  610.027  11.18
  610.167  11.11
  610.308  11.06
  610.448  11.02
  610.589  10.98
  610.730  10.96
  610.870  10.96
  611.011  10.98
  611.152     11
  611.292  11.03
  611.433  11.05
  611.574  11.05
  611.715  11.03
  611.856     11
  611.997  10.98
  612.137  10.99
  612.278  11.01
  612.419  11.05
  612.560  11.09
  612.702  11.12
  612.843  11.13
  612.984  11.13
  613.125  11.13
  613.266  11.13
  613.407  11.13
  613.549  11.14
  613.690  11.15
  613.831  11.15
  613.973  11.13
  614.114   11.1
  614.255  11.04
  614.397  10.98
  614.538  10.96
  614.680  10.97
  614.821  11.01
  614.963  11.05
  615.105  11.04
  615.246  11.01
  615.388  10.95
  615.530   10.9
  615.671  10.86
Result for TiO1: 0.006 mag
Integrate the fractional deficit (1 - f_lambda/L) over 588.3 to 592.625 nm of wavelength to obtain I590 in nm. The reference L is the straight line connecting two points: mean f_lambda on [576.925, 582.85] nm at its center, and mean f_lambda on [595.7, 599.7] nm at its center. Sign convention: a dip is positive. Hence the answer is 0.04 nm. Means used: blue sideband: 12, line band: 11.5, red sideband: 11.4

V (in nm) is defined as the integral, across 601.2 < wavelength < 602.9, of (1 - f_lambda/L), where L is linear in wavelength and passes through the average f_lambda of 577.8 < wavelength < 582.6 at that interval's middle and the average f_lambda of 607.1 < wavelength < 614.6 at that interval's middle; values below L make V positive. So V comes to 0.02 nm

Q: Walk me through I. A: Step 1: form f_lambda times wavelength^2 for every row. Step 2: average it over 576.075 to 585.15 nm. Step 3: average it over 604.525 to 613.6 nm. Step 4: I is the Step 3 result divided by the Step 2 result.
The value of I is 1.03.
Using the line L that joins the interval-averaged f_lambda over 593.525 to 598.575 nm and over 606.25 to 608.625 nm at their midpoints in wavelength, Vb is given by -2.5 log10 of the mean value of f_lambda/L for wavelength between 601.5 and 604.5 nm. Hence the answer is 0.00 mag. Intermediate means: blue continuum 11.5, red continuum 11.2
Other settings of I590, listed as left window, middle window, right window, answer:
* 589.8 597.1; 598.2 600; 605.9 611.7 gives 0.01 nm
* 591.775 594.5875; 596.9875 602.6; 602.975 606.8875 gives 0.03 nm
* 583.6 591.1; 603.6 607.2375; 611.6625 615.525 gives -0.03 nm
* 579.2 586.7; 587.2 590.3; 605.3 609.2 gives 0.06 nm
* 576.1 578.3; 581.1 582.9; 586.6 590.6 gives -0.02 nm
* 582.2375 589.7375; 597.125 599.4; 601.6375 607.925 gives 0.02 nm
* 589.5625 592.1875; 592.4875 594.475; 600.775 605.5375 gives 0.01 nm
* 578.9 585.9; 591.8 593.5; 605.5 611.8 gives 0.02 nm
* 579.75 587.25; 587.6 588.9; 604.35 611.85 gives 0.03 nm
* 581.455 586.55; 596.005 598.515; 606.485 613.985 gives 0.03 nm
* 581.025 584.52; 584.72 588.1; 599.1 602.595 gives 0.01 nm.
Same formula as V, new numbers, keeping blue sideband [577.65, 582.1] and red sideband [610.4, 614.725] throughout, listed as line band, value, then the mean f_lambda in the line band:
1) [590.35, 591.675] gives -0.005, 11.7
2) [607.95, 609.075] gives 0.002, 11.2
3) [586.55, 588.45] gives 0.015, 11.7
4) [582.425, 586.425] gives 0.031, 11.8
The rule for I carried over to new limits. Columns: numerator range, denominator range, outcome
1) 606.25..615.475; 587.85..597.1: 1.03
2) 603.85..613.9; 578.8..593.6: 1.03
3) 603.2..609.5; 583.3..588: 1.03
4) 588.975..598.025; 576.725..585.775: 1.01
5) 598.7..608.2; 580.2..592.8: 1.02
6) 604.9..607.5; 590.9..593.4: 1.02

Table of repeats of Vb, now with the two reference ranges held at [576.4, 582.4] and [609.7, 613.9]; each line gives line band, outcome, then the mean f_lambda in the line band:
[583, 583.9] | 0.01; 11.8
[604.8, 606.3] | -0.01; 11.3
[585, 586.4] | 0.00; 11.8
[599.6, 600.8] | -0.01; 11.5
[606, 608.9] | 0.00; 11.2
